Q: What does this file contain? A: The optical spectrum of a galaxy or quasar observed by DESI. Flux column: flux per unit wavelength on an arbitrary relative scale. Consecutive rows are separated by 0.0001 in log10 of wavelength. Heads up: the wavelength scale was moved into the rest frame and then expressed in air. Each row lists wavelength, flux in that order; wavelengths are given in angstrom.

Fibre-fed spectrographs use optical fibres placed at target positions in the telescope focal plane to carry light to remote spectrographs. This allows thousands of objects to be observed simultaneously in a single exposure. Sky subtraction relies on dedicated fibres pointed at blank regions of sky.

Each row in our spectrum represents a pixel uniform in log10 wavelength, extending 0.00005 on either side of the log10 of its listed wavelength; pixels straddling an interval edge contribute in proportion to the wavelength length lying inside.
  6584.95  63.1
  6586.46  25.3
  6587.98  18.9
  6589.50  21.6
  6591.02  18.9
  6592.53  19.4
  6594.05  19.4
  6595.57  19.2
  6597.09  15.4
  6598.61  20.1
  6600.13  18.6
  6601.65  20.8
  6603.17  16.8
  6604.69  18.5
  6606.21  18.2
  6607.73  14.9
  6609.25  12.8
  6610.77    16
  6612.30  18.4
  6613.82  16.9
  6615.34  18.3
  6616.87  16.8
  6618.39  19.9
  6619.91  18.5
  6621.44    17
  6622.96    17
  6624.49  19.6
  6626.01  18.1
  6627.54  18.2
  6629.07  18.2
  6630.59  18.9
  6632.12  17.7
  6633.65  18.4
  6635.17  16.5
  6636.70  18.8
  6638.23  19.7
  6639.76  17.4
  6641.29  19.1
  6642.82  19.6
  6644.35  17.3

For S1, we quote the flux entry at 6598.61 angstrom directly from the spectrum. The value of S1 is 20.1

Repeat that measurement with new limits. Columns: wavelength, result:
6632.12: 17.7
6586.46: 25.3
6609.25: 12.8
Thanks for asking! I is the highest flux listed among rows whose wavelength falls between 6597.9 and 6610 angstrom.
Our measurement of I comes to 20.8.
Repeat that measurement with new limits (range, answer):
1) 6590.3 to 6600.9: 20.1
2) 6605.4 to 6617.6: 18.4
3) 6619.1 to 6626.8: 19.6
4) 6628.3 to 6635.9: 18.9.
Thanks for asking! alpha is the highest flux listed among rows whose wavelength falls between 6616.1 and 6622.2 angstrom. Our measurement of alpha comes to 19.9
